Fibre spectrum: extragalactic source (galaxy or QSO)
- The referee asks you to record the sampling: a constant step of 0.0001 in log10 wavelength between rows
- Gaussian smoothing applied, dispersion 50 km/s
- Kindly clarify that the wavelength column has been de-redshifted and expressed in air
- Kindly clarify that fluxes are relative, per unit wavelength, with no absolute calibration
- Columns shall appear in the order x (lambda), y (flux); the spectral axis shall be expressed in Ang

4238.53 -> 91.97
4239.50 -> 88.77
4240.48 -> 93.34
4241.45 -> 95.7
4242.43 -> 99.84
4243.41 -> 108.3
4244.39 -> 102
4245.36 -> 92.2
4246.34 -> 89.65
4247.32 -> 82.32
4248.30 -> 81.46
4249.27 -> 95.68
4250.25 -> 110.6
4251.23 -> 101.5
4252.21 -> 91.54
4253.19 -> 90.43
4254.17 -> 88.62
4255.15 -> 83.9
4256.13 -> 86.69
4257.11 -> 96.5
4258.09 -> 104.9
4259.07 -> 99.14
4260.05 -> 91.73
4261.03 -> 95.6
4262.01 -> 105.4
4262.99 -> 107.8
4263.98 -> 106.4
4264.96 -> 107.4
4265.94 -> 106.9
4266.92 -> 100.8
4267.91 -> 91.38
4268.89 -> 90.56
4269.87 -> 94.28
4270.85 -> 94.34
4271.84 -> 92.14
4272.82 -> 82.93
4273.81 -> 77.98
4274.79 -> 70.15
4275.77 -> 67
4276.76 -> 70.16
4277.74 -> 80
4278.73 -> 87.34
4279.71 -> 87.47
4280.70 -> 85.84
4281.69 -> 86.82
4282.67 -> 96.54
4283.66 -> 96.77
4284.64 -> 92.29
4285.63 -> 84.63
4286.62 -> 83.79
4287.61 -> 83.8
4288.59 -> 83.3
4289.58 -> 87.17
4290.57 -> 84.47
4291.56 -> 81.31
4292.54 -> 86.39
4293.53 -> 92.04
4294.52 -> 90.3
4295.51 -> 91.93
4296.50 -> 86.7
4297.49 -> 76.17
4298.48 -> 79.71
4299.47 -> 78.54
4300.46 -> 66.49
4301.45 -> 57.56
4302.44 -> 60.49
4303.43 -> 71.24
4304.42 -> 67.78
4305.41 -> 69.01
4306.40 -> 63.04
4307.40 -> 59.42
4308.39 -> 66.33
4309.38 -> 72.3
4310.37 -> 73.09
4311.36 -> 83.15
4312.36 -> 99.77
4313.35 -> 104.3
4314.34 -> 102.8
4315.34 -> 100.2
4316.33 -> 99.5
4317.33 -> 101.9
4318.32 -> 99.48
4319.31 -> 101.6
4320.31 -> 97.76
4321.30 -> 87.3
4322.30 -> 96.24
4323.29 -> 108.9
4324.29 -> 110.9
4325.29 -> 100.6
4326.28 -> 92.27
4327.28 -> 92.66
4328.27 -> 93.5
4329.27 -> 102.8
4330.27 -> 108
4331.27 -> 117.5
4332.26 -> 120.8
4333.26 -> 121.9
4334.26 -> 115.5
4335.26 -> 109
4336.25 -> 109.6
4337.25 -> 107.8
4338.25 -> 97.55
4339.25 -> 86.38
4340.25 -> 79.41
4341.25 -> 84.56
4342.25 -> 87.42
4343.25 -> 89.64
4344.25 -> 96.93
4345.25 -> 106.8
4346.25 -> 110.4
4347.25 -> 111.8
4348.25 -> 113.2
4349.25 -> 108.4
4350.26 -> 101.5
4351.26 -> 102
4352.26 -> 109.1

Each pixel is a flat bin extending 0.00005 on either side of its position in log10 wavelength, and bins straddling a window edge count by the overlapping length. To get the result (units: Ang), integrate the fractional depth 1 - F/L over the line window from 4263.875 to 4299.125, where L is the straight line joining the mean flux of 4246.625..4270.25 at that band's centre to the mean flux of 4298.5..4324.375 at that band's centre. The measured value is 1.4 Ang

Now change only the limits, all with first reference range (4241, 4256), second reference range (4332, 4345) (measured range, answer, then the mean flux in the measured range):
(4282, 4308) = 4.69 Ang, 79.6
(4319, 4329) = 0.10 Ang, 98.2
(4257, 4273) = -0.56 Ang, 98.5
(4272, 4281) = 1.58 Ang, 79.1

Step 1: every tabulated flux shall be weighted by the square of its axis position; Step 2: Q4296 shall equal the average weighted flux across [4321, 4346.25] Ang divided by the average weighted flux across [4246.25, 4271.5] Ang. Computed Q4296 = 1.09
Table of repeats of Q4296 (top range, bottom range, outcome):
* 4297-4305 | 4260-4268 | 0.69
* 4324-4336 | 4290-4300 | 1.29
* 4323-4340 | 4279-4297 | 1.22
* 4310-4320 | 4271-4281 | 1.23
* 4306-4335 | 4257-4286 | 1.08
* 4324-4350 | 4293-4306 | 1.38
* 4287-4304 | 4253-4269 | 0.83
